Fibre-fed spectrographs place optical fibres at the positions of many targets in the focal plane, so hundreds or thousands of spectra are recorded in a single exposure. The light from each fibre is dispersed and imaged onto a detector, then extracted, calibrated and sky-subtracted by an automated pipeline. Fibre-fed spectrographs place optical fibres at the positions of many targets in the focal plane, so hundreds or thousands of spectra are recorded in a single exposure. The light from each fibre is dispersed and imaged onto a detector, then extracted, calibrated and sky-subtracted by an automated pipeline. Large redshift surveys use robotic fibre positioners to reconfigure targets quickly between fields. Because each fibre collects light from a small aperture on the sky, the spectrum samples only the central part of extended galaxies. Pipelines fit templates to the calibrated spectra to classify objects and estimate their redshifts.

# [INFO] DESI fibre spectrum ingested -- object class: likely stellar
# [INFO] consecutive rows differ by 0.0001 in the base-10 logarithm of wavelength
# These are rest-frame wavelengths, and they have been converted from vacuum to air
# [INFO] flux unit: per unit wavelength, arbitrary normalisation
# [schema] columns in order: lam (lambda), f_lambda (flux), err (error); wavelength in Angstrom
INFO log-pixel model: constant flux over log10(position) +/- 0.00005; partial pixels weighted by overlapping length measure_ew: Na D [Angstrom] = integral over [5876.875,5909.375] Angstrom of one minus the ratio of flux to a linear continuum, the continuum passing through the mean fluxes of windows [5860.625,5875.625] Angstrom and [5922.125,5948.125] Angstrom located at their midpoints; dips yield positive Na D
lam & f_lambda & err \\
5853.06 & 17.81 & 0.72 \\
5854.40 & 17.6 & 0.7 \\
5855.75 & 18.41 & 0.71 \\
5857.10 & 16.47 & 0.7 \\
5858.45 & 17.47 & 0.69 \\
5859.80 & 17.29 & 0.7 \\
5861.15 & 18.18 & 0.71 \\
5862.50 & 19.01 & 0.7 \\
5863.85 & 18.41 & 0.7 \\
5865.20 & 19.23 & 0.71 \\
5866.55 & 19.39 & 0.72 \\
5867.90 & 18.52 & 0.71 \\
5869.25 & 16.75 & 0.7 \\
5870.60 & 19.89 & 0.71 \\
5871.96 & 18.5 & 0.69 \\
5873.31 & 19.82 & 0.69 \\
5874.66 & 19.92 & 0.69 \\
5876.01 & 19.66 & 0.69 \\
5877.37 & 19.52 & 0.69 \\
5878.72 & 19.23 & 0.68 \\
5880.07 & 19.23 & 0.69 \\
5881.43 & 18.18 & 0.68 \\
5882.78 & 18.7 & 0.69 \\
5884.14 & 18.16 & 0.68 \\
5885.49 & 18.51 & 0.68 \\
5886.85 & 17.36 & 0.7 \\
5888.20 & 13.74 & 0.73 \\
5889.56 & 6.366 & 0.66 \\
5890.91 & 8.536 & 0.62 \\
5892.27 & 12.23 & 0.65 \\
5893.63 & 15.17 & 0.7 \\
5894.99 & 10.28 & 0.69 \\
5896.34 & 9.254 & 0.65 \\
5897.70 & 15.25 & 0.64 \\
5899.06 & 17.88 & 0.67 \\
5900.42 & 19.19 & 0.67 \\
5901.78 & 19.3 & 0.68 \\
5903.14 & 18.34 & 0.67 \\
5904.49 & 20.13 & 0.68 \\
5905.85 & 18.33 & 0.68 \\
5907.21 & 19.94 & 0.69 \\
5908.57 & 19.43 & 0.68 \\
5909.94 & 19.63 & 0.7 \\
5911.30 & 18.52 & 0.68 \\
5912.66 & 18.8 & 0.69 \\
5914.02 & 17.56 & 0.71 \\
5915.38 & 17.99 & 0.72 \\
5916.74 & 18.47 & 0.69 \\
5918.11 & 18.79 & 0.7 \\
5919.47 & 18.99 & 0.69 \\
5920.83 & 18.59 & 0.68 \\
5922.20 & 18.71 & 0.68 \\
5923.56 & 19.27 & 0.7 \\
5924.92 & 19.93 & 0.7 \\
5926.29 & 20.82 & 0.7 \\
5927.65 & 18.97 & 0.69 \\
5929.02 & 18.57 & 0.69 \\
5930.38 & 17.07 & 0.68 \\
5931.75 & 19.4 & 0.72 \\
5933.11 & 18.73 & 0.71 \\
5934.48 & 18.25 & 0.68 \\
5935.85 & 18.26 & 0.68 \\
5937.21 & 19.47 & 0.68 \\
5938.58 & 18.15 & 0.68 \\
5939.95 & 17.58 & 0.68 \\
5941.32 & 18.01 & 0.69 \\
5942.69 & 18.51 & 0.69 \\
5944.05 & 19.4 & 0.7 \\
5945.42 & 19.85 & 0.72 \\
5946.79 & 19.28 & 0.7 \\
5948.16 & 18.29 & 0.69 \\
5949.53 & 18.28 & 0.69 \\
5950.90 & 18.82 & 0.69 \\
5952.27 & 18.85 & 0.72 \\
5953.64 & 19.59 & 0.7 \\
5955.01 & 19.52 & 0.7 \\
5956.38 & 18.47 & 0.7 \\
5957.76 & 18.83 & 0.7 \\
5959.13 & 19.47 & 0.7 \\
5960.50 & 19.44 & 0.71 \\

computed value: 4.4 Angstrom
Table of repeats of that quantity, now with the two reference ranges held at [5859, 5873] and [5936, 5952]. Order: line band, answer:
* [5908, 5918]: 0.00 Angstrom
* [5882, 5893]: 2.57 Angstrom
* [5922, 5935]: -0.23 Angstrom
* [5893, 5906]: 1.66 Angstrom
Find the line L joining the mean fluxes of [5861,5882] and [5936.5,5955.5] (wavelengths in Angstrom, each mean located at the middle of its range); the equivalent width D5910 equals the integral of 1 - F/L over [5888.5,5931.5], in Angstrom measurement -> 4.1 Angstrom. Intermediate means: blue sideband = 19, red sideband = 18.8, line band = 17.1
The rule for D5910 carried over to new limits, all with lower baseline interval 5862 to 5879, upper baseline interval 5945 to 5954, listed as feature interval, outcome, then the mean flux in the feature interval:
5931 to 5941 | 0.2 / 18.5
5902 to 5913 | -0.1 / 19.2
